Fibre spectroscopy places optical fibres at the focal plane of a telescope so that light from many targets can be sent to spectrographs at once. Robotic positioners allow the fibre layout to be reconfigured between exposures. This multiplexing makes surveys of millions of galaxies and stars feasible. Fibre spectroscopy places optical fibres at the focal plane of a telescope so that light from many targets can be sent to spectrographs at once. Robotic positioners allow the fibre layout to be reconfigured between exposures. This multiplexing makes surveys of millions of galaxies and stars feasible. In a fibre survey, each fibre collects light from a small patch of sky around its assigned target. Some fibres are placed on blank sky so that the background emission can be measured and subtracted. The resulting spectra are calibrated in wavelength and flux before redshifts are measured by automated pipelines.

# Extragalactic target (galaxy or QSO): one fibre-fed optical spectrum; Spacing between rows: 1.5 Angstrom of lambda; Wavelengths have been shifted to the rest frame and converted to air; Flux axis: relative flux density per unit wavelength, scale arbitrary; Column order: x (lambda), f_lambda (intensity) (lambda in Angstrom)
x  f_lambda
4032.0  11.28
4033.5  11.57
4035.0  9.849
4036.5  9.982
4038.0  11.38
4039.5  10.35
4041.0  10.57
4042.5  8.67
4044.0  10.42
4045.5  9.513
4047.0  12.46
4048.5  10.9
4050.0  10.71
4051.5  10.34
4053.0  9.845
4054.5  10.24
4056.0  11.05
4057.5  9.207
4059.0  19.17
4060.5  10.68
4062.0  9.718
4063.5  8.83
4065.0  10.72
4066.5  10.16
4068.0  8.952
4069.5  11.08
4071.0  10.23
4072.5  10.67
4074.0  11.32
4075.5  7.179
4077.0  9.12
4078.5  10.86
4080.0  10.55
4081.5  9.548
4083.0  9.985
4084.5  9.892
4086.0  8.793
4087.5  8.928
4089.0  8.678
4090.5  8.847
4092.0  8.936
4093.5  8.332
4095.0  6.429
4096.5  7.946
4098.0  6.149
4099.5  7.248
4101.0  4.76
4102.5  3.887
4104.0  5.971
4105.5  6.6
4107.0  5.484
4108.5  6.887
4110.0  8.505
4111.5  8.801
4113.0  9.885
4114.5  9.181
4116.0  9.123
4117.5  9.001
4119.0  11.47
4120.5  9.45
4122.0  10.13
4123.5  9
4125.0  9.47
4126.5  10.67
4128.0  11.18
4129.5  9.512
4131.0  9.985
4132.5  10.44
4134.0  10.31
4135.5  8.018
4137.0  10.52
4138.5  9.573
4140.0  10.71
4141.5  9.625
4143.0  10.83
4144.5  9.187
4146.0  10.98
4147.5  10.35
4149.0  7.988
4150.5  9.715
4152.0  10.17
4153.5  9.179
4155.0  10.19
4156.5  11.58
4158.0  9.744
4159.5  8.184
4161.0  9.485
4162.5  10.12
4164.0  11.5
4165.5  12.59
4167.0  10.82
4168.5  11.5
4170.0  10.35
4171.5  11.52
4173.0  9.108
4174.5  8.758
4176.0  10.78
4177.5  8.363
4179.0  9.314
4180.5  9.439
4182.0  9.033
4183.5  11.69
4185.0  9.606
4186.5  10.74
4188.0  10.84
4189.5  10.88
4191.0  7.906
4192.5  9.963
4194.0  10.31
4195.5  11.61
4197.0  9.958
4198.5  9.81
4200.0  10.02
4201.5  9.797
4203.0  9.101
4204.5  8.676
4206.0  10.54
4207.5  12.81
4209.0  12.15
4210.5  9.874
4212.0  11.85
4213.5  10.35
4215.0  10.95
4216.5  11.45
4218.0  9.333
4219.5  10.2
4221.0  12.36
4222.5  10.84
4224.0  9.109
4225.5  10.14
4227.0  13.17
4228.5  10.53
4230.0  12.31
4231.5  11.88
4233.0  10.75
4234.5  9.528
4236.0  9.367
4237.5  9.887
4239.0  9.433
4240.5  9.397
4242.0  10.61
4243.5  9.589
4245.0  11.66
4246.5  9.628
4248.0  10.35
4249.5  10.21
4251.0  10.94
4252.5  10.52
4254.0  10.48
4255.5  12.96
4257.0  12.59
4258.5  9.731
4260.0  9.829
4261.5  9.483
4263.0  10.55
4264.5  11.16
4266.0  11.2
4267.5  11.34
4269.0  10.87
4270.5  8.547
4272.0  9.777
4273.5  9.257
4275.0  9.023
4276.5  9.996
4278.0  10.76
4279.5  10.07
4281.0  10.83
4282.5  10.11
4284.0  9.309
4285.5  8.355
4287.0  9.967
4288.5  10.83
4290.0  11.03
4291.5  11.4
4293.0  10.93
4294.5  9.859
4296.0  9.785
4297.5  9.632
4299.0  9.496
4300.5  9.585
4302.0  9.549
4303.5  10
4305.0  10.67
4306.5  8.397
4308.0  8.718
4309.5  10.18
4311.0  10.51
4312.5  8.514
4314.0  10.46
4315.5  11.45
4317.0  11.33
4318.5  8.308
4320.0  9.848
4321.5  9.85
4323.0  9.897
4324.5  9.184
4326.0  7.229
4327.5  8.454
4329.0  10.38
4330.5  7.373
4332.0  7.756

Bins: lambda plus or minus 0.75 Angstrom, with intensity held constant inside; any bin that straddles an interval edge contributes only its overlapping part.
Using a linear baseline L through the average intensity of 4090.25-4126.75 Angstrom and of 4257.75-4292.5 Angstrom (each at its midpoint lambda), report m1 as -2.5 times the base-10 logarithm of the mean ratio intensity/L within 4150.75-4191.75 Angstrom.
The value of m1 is -0.148 mag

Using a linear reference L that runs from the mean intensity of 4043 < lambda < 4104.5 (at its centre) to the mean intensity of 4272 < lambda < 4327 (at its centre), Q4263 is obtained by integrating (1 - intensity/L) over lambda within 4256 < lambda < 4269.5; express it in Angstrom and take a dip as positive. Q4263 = -1.4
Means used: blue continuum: 9.48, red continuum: 9.83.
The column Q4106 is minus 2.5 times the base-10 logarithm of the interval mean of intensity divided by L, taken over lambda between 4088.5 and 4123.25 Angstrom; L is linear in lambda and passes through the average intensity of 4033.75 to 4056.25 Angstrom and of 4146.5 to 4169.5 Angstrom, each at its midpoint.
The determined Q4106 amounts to 0.29 mag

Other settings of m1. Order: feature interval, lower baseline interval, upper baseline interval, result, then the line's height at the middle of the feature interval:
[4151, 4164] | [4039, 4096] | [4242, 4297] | 0.03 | 10.2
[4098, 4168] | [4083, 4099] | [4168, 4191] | -0.01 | 9.16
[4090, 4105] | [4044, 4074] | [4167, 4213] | 0.48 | 10.6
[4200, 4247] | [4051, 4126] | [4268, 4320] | -0.10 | 9.66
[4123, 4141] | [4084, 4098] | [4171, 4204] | -0.11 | 9.03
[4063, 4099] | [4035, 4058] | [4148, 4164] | 0.10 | 10.2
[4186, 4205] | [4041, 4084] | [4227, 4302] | 0.04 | 10.4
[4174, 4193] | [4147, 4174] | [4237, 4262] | 0.05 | 10.3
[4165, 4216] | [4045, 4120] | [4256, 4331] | -0.08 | 9.6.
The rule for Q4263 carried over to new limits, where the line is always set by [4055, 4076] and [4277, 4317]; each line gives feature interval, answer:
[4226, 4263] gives -1.6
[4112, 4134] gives 1.3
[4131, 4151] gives 1.1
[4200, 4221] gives -0.6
